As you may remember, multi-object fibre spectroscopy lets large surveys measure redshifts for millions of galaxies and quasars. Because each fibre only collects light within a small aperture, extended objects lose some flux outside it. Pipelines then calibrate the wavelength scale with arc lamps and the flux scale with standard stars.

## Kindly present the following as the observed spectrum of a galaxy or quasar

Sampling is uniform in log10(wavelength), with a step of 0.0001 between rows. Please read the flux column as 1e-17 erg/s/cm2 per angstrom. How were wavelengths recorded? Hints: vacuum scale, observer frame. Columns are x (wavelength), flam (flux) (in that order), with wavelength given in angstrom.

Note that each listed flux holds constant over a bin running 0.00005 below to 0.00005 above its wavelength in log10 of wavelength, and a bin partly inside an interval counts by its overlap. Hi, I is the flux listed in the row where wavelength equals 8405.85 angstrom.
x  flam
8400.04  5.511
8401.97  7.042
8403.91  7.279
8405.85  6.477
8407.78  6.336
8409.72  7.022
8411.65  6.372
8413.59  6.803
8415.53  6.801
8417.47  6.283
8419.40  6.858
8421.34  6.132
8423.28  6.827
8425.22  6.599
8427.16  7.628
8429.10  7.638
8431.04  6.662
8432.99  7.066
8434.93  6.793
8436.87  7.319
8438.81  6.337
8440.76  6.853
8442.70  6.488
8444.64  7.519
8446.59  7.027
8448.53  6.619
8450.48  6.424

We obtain 6.477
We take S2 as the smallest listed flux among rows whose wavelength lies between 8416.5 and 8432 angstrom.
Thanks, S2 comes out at 6.132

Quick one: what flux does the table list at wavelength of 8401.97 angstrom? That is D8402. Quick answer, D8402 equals 7.042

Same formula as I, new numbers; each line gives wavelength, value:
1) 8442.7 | 6.488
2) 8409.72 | 7.022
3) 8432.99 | 7.066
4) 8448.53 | 6.619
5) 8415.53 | 6.801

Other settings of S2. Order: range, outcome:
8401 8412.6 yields 6.336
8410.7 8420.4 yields 6.283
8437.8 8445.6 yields 6.337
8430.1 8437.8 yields 6.662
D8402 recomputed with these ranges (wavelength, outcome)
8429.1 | 7.638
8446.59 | 7.027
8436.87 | 7.319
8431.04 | 6.662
